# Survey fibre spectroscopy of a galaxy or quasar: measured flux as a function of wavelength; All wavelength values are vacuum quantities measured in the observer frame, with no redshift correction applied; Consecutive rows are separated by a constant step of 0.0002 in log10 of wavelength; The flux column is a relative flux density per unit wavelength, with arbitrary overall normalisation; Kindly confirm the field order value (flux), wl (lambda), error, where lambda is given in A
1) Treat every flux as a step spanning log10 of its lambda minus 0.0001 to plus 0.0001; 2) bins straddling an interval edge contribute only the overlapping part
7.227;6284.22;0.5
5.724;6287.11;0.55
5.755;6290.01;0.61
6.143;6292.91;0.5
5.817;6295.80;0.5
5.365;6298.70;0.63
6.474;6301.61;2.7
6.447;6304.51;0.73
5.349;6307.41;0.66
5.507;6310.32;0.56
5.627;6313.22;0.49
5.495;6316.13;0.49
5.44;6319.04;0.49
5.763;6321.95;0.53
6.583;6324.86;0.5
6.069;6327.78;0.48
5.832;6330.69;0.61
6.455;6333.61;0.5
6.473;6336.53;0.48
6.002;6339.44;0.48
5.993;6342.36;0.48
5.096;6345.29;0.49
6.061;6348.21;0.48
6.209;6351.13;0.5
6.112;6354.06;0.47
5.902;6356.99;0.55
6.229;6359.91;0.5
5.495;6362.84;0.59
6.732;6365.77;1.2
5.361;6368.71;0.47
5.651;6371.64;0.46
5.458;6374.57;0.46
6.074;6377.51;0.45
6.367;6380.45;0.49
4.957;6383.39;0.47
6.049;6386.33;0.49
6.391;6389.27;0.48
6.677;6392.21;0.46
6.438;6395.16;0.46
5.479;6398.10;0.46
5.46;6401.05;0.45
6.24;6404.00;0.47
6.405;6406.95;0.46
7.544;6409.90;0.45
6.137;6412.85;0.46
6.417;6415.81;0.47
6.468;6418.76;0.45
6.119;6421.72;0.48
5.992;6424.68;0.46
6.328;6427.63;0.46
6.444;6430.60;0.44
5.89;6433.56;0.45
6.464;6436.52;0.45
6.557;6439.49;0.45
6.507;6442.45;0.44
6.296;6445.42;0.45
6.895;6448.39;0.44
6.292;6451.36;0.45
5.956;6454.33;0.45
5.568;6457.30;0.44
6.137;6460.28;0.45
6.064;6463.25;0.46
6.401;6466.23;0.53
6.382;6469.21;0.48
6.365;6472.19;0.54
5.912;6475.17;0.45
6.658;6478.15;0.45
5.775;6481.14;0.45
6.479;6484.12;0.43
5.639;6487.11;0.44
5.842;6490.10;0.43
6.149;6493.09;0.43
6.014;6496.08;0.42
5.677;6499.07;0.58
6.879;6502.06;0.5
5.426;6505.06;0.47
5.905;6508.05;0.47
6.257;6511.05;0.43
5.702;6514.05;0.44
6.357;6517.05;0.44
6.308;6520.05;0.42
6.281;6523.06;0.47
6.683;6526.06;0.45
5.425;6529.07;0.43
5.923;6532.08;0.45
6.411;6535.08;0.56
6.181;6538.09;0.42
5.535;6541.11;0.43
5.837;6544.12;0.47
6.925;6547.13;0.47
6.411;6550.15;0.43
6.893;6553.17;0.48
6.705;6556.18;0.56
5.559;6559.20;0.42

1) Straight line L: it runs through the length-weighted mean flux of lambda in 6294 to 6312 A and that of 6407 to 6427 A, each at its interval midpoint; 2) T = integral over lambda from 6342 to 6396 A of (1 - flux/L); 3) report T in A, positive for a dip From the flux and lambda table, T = 2.0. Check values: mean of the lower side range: 5.83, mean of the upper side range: 6.44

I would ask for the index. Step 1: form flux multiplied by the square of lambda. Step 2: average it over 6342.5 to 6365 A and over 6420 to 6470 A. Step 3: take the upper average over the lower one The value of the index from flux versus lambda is 1.09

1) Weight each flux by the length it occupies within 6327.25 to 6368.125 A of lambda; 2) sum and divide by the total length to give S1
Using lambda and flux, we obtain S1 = 6.03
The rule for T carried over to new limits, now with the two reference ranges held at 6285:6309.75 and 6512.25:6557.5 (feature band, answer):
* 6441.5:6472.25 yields -0.6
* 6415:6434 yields -0.5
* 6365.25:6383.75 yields 0.7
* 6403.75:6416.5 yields -1.1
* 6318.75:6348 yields -0.2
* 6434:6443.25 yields -0.5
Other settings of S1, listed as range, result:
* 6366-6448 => 6.17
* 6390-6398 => 6.36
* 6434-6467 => 6.27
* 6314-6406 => 5.95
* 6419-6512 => 6.17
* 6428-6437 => 6.25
